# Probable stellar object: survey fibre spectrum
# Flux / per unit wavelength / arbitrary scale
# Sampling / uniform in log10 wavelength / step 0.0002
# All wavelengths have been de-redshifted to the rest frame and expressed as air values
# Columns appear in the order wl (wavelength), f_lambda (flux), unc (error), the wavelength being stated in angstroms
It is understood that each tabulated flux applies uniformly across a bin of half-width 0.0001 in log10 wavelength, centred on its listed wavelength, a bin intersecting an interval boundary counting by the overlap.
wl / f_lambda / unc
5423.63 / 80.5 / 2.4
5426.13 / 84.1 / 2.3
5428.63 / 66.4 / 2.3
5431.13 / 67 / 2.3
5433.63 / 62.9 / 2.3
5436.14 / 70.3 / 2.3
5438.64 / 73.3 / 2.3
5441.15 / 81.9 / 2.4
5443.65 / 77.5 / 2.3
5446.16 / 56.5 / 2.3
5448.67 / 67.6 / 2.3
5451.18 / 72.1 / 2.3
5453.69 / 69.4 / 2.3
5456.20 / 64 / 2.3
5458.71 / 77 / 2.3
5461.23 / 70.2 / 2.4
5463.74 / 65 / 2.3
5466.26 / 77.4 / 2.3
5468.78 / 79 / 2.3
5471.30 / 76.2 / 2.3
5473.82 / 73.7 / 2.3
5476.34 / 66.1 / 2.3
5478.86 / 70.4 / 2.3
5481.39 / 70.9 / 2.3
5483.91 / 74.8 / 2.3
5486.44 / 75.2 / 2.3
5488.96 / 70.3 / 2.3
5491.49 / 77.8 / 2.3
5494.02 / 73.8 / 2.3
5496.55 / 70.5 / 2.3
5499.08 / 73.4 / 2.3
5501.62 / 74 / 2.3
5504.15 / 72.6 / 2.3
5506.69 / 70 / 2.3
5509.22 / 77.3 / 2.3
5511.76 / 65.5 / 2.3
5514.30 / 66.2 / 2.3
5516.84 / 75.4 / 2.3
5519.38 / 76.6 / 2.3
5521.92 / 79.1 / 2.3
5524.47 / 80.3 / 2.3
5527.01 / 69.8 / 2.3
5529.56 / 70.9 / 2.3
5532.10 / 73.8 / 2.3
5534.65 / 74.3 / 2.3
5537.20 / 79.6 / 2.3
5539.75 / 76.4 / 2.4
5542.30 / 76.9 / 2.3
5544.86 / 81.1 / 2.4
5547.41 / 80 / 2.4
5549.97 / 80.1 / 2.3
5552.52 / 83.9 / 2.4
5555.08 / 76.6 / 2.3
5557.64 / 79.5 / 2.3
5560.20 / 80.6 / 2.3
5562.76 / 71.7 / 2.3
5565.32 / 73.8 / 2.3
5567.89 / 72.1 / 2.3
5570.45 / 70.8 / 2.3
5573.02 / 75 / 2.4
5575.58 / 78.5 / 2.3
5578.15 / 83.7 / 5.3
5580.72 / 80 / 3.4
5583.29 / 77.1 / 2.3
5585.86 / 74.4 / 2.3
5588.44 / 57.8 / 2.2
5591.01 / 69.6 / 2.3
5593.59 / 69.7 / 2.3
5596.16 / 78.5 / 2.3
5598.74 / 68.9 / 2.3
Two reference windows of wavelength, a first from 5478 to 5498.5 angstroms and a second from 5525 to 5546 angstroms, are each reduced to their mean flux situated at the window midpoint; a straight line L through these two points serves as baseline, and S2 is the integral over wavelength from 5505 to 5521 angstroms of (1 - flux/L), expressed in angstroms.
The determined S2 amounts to 0.5 angstroms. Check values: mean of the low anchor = 73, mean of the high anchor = 75.5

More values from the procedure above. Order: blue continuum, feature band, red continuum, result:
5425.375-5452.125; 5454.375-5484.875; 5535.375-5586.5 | 0.2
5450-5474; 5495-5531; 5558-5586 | 0.6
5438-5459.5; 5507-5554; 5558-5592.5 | -1.8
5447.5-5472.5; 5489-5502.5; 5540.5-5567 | 0.1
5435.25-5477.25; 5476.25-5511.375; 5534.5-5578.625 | 0.5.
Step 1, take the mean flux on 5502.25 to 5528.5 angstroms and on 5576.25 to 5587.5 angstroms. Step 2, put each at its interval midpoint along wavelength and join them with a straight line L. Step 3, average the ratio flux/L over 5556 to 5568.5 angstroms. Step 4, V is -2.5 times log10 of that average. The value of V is 0.013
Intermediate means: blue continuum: 73.3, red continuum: 78.1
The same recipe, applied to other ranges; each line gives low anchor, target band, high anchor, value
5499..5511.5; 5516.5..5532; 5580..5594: -0.042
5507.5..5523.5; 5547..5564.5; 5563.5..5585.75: -0.049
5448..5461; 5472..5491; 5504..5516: -0.028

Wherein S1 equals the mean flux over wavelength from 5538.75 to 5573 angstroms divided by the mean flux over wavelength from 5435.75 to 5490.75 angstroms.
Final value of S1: 1.1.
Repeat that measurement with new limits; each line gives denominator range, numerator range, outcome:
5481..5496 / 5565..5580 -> 1.03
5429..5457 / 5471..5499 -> 1.05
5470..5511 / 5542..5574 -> 1.06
